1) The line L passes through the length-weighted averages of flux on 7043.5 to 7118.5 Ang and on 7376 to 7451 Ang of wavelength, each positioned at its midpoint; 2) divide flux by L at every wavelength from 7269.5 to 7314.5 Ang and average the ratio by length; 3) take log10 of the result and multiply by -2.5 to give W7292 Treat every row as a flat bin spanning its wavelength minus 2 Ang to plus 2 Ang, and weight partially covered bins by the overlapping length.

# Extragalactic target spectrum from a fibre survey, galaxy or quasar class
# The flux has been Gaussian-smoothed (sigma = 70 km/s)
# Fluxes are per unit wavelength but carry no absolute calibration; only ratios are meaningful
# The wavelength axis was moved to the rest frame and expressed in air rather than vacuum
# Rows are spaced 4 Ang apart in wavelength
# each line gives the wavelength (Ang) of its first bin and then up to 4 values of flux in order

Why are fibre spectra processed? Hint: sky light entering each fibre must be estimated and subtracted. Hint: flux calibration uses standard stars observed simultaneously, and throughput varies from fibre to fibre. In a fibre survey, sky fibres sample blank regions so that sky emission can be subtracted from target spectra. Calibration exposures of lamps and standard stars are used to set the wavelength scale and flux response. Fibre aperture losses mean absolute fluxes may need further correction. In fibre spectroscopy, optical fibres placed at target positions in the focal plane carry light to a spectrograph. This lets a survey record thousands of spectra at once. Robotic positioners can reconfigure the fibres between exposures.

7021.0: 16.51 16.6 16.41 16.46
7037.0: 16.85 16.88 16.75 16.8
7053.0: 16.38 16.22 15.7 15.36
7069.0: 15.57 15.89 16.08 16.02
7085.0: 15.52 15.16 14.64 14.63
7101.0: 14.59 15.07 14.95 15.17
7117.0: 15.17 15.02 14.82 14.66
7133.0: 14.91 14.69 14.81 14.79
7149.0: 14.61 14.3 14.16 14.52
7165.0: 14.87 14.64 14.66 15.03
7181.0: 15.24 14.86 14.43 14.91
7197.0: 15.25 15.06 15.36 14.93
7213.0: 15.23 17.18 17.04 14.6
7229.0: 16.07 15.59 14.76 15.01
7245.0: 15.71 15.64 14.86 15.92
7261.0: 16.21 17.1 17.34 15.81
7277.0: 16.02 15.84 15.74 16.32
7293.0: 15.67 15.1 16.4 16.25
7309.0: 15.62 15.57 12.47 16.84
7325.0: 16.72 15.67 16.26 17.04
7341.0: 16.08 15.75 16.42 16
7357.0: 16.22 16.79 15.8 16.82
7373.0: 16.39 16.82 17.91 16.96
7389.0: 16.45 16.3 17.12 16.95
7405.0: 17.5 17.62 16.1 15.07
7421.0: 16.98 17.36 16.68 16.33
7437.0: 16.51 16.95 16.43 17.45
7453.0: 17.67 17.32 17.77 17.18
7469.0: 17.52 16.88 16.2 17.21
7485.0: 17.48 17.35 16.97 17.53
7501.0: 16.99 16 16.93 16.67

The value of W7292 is 0.03 mag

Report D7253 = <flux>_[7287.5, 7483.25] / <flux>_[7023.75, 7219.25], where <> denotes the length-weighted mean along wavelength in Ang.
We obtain 1.08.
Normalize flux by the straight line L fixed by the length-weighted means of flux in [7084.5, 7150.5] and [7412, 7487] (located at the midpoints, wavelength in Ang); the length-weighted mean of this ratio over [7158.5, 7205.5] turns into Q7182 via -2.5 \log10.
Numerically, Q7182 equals 0.029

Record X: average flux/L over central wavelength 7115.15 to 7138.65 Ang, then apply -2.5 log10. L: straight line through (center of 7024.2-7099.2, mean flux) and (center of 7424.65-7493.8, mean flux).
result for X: 0.09 mag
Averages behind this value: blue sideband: 16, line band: 14.9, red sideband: 17.1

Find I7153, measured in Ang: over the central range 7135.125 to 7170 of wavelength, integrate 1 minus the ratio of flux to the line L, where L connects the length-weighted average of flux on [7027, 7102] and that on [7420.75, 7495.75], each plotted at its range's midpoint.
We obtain 3.4 Ang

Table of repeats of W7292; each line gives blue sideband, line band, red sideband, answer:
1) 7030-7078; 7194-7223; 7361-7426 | 0.05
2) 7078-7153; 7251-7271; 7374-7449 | -0.03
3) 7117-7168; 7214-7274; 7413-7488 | -0.03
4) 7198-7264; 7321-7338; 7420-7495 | -0.01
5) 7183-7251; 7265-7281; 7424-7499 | -0.04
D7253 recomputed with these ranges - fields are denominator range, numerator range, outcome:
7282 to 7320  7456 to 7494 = 1.11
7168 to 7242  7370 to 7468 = 1.11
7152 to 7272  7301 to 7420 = 1.06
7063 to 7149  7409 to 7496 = 1.12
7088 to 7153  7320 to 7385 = 1.11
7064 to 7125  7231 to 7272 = 1.04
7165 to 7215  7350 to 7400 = 1.11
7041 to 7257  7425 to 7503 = 1.12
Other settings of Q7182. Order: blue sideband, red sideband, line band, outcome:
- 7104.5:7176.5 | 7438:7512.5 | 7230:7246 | 0.01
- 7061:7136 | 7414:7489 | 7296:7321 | 0.06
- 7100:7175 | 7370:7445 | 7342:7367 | 0.01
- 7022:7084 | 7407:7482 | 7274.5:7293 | 0.05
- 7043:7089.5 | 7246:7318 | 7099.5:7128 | 0.07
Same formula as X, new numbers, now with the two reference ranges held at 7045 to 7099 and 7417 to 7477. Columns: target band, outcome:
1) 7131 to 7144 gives 0.081 mag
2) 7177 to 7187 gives 0.073 mag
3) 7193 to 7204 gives 0.071 mag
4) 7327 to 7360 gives 0.029 mag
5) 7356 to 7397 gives 0.004 mag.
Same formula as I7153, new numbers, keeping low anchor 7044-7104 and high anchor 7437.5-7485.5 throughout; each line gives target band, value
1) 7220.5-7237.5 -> 0.7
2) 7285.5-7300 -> 0.7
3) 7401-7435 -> 0.5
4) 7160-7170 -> 0.8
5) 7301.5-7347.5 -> 2.1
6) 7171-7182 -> 0.8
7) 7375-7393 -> -0.1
